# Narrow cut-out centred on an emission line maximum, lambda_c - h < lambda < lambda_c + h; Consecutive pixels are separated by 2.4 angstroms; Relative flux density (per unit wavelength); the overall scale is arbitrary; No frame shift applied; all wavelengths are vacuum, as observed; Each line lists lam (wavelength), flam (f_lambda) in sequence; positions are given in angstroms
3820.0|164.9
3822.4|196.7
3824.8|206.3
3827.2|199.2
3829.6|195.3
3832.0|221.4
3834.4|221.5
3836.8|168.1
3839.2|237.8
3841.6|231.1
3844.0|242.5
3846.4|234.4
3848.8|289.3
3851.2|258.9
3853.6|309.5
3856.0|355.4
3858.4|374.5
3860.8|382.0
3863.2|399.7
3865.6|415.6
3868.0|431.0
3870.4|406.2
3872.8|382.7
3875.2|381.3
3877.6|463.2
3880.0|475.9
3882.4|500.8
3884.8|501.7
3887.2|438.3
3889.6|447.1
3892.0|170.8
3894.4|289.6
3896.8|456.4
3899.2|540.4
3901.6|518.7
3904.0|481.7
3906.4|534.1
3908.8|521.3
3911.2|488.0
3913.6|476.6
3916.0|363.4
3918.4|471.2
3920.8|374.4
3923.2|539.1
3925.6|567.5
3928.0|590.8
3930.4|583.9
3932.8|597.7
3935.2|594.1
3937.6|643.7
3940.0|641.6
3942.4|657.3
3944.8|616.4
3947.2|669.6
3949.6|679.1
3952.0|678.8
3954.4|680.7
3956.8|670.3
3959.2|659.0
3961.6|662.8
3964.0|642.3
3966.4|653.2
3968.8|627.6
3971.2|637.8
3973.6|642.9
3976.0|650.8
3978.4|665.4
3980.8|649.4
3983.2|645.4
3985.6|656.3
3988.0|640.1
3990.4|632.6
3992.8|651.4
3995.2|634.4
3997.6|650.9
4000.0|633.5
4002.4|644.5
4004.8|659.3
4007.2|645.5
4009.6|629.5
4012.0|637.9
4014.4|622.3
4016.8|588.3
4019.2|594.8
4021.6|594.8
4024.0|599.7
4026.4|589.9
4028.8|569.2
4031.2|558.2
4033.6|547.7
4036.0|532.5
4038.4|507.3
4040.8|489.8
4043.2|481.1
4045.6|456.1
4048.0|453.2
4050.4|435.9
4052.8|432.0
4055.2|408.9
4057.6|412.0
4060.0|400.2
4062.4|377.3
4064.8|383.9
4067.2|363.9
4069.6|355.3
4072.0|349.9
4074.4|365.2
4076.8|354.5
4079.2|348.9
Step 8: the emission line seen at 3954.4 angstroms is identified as Lyman alpha 1216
